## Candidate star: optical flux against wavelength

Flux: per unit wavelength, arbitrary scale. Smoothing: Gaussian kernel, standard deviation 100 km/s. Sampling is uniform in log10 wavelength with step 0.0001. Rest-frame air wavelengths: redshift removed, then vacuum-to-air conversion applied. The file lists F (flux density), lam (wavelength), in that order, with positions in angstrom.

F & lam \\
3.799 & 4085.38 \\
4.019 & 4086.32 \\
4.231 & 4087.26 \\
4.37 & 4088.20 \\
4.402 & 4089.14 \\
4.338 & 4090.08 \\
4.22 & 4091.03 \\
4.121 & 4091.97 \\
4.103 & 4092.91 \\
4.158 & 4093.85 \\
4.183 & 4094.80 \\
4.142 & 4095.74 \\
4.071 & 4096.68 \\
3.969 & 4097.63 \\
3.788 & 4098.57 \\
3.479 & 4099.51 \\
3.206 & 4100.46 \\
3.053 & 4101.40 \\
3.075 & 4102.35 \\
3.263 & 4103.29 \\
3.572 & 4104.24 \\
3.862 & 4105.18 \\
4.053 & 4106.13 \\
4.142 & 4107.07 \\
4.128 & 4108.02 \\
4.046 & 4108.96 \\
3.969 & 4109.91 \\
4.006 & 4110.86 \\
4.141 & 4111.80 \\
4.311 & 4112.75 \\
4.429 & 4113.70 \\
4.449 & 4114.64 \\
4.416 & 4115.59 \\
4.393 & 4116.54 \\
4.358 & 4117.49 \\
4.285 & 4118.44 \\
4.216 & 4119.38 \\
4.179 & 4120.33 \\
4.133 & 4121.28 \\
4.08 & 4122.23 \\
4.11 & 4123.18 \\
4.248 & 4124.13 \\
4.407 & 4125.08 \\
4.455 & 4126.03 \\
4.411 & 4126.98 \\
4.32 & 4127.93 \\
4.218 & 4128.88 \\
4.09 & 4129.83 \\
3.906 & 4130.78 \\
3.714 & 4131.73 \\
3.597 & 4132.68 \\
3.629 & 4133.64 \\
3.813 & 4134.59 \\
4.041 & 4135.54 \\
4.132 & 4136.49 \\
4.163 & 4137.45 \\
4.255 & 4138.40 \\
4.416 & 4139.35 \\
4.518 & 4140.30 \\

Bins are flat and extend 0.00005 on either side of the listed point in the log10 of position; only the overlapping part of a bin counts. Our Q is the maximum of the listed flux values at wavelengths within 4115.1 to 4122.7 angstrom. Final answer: 4.416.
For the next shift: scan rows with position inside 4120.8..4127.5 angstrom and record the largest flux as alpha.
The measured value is 4.455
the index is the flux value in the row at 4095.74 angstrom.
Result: 4.142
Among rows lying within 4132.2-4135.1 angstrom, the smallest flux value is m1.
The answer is 3.597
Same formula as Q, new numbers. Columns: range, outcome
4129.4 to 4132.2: 4.09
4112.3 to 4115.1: 4.449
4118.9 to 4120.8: 4.216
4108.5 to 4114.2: 4.429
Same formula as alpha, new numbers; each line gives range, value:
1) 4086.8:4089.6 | 4.402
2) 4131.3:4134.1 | 3.714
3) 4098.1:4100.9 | 3.788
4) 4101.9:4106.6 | 4.053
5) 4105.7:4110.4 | 4.142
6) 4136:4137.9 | 4.163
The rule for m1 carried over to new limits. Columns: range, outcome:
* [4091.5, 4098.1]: 3.969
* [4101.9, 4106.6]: 3.075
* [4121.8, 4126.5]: 4.08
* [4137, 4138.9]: 4.163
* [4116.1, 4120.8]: 4.179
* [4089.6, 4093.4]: 4.103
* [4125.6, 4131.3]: 3.906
